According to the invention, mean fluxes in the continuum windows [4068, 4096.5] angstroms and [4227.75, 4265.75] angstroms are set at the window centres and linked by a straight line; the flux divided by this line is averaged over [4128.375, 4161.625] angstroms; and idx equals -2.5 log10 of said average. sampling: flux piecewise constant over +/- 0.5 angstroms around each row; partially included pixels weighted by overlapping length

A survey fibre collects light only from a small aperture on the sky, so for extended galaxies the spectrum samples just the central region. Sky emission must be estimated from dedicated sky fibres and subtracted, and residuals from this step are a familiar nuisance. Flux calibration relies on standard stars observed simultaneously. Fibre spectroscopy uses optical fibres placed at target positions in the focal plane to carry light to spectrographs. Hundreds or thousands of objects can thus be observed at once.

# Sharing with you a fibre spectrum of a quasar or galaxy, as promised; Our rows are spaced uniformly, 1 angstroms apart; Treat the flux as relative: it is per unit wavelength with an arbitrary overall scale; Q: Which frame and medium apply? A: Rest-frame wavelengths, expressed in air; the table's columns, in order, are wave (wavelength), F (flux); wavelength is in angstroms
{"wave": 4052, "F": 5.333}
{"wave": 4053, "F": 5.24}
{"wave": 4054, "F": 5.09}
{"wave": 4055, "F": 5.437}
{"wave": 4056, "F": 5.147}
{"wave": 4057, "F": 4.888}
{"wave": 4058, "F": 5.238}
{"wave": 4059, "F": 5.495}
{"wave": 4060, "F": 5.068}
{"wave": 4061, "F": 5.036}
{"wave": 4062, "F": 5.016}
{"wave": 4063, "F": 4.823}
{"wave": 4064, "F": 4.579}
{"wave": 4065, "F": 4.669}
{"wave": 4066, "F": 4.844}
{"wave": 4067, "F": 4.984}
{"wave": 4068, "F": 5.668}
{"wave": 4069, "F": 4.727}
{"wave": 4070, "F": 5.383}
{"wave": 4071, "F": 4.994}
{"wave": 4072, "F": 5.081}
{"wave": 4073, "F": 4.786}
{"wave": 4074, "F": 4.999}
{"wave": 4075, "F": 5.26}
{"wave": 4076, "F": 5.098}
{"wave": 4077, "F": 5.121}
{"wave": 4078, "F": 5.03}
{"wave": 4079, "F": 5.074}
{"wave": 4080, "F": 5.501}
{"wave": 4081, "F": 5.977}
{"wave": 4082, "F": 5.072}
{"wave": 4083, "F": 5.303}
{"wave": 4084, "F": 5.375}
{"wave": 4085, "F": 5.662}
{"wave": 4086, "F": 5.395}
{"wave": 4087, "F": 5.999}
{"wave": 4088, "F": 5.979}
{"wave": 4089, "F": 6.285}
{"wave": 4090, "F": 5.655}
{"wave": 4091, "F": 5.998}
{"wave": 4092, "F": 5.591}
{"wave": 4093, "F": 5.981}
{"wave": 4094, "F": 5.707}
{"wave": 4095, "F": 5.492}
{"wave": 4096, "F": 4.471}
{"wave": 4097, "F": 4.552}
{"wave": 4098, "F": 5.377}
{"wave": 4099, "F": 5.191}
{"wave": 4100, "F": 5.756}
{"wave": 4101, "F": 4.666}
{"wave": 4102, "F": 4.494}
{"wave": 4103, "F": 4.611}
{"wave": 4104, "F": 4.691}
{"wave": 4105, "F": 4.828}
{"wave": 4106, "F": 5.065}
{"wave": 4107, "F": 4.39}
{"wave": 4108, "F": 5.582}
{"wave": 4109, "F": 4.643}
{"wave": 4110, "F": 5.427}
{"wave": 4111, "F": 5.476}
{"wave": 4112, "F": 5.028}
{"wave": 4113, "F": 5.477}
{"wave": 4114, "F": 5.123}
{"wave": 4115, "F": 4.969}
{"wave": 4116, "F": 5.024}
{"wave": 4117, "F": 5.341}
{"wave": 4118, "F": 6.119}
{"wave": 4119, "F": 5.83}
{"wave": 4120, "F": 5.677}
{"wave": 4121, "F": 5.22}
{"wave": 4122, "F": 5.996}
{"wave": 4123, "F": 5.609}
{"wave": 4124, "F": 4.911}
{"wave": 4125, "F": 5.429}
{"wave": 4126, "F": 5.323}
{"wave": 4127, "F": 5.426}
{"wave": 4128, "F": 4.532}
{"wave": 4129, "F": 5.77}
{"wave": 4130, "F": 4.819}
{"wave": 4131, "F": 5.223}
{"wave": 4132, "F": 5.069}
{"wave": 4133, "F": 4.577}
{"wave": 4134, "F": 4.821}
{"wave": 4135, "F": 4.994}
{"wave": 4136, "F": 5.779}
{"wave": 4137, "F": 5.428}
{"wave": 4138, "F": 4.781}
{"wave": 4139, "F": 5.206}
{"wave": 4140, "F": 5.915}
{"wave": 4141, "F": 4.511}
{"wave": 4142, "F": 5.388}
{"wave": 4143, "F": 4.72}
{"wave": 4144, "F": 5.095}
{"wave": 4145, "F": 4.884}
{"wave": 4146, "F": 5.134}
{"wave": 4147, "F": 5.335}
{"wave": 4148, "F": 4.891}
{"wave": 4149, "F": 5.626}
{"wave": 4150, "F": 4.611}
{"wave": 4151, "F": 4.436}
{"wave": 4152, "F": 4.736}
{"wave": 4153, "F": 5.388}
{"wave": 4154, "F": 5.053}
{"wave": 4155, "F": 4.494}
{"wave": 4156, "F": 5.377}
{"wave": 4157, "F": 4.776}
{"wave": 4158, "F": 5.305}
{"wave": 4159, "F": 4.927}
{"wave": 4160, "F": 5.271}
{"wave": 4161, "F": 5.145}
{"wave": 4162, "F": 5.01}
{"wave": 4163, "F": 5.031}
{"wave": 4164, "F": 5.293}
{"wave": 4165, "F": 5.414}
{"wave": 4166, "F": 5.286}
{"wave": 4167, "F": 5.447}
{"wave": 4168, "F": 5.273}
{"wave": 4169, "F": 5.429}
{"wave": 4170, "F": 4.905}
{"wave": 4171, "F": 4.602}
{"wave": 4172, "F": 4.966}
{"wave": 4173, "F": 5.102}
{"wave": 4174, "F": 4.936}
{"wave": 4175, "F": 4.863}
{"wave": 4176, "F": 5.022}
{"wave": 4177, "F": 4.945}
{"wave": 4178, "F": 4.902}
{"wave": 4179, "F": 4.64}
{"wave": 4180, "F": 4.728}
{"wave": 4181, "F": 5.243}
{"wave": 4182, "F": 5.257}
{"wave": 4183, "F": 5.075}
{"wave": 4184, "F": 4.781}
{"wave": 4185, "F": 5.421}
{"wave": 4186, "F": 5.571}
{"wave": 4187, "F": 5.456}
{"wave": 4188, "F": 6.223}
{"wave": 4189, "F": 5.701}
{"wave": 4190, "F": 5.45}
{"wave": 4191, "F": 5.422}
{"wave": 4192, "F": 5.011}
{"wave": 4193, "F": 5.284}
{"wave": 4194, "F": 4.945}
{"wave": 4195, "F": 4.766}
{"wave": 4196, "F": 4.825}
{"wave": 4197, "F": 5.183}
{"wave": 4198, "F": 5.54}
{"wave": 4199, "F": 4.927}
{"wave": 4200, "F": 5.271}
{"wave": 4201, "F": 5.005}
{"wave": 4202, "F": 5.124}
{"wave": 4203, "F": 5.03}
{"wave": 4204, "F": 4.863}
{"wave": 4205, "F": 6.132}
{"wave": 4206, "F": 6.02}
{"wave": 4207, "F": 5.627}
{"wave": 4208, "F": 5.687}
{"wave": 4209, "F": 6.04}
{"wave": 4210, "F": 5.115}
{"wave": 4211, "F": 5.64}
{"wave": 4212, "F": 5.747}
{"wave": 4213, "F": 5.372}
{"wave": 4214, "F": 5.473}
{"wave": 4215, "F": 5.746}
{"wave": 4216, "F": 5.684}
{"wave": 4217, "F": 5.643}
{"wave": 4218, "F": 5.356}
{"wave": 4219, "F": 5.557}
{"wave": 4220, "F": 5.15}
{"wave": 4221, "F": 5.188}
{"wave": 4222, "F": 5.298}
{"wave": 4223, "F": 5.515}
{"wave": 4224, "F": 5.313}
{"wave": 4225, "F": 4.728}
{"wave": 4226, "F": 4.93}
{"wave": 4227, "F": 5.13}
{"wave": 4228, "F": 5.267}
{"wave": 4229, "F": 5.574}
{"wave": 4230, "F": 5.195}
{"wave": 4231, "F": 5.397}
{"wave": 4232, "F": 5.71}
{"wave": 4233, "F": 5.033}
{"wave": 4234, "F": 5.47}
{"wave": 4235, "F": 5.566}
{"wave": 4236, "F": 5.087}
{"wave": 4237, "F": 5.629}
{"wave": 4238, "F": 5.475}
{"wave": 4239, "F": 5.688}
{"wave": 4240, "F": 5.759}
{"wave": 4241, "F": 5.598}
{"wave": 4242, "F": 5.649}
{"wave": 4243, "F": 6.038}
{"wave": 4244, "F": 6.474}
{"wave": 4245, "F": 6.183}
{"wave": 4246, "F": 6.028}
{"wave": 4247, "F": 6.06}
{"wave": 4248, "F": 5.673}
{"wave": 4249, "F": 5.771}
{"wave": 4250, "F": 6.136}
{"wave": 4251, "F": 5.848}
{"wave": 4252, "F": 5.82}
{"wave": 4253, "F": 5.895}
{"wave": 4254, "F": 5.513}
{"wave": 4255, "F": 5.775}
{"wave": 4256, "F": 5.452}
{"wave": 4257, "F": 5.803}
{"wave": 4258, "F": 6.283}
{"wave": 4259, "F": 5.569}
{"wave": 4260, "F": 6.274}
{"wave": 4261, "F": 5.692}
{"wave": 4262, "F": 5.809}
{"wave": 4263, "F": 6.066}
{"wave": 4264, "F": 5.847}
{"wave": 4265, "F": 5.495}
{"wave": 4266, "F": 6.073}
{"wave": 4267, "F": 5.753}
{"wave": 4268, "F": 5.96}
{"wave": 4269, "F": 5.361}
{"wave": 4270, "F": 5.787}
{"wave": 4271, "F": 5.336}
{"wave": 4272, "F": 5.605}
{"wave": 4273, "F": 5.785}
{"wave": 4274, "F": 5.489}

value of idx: 0.09 mag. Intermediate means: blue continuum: 5.4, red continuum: 5.73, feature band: 5.07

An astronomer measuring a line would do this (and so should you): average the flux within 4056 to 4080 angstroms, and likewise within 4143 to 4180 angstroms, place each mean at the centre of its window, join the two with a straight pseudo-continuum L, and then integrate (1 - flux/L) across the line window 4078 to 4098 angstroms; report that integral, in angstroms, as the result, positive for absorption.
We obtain -1.85 angstroms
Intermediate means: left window 5.05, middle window 5.51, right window 5.03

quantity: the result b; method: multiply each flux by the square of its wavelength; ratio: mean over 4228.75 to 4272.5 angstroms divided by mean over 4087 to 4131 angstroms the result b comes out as 1.16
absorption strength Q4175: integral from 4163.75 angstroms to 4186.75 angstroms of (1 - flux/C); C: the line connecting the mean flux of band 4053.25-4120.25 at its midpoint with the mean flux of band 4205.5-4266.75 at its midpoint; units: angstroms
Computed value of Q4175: 1.6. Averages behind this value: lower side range 5.23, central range 5.09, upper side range 5.63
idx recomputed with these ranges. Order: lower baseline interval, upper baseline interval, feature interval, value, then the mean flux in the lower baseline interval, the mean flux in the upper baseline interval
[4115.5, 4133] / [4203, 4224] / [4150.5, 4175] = 0.08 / 5.35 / 5.52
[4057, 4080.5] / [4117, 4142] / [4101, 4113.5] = 0.05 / 5.06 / 5.29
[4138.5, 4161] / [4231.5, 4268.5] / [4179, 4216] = 0.01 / 5.05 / 5.78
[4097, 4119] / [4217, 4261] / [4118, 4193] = 0.03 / 5.11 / 5.6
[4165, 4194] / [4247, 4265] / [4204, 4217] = -0.04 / 5.18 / 5.83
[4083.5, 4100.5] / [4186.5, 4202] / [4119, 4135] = 0.04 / 5.56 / 5.26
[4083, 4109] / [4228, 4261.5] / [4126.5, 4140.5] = 0.05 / 5.3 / 5.72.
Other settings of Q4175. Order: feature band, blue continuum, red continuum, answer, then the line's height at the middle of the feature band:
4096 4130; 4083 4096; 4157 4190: 2.20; 5.54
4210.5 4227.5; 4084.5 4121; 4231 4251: 0.86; 5.67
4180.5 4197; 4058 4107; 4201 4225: 0.44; 5.42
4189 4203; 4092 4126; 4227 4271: 0.97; 5.53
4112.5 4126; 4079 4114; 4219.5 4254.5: -0.22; 5.35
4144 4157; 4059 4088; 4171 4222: 0.63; 5.25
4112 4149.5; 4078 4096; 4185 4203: 1.56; 5.47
